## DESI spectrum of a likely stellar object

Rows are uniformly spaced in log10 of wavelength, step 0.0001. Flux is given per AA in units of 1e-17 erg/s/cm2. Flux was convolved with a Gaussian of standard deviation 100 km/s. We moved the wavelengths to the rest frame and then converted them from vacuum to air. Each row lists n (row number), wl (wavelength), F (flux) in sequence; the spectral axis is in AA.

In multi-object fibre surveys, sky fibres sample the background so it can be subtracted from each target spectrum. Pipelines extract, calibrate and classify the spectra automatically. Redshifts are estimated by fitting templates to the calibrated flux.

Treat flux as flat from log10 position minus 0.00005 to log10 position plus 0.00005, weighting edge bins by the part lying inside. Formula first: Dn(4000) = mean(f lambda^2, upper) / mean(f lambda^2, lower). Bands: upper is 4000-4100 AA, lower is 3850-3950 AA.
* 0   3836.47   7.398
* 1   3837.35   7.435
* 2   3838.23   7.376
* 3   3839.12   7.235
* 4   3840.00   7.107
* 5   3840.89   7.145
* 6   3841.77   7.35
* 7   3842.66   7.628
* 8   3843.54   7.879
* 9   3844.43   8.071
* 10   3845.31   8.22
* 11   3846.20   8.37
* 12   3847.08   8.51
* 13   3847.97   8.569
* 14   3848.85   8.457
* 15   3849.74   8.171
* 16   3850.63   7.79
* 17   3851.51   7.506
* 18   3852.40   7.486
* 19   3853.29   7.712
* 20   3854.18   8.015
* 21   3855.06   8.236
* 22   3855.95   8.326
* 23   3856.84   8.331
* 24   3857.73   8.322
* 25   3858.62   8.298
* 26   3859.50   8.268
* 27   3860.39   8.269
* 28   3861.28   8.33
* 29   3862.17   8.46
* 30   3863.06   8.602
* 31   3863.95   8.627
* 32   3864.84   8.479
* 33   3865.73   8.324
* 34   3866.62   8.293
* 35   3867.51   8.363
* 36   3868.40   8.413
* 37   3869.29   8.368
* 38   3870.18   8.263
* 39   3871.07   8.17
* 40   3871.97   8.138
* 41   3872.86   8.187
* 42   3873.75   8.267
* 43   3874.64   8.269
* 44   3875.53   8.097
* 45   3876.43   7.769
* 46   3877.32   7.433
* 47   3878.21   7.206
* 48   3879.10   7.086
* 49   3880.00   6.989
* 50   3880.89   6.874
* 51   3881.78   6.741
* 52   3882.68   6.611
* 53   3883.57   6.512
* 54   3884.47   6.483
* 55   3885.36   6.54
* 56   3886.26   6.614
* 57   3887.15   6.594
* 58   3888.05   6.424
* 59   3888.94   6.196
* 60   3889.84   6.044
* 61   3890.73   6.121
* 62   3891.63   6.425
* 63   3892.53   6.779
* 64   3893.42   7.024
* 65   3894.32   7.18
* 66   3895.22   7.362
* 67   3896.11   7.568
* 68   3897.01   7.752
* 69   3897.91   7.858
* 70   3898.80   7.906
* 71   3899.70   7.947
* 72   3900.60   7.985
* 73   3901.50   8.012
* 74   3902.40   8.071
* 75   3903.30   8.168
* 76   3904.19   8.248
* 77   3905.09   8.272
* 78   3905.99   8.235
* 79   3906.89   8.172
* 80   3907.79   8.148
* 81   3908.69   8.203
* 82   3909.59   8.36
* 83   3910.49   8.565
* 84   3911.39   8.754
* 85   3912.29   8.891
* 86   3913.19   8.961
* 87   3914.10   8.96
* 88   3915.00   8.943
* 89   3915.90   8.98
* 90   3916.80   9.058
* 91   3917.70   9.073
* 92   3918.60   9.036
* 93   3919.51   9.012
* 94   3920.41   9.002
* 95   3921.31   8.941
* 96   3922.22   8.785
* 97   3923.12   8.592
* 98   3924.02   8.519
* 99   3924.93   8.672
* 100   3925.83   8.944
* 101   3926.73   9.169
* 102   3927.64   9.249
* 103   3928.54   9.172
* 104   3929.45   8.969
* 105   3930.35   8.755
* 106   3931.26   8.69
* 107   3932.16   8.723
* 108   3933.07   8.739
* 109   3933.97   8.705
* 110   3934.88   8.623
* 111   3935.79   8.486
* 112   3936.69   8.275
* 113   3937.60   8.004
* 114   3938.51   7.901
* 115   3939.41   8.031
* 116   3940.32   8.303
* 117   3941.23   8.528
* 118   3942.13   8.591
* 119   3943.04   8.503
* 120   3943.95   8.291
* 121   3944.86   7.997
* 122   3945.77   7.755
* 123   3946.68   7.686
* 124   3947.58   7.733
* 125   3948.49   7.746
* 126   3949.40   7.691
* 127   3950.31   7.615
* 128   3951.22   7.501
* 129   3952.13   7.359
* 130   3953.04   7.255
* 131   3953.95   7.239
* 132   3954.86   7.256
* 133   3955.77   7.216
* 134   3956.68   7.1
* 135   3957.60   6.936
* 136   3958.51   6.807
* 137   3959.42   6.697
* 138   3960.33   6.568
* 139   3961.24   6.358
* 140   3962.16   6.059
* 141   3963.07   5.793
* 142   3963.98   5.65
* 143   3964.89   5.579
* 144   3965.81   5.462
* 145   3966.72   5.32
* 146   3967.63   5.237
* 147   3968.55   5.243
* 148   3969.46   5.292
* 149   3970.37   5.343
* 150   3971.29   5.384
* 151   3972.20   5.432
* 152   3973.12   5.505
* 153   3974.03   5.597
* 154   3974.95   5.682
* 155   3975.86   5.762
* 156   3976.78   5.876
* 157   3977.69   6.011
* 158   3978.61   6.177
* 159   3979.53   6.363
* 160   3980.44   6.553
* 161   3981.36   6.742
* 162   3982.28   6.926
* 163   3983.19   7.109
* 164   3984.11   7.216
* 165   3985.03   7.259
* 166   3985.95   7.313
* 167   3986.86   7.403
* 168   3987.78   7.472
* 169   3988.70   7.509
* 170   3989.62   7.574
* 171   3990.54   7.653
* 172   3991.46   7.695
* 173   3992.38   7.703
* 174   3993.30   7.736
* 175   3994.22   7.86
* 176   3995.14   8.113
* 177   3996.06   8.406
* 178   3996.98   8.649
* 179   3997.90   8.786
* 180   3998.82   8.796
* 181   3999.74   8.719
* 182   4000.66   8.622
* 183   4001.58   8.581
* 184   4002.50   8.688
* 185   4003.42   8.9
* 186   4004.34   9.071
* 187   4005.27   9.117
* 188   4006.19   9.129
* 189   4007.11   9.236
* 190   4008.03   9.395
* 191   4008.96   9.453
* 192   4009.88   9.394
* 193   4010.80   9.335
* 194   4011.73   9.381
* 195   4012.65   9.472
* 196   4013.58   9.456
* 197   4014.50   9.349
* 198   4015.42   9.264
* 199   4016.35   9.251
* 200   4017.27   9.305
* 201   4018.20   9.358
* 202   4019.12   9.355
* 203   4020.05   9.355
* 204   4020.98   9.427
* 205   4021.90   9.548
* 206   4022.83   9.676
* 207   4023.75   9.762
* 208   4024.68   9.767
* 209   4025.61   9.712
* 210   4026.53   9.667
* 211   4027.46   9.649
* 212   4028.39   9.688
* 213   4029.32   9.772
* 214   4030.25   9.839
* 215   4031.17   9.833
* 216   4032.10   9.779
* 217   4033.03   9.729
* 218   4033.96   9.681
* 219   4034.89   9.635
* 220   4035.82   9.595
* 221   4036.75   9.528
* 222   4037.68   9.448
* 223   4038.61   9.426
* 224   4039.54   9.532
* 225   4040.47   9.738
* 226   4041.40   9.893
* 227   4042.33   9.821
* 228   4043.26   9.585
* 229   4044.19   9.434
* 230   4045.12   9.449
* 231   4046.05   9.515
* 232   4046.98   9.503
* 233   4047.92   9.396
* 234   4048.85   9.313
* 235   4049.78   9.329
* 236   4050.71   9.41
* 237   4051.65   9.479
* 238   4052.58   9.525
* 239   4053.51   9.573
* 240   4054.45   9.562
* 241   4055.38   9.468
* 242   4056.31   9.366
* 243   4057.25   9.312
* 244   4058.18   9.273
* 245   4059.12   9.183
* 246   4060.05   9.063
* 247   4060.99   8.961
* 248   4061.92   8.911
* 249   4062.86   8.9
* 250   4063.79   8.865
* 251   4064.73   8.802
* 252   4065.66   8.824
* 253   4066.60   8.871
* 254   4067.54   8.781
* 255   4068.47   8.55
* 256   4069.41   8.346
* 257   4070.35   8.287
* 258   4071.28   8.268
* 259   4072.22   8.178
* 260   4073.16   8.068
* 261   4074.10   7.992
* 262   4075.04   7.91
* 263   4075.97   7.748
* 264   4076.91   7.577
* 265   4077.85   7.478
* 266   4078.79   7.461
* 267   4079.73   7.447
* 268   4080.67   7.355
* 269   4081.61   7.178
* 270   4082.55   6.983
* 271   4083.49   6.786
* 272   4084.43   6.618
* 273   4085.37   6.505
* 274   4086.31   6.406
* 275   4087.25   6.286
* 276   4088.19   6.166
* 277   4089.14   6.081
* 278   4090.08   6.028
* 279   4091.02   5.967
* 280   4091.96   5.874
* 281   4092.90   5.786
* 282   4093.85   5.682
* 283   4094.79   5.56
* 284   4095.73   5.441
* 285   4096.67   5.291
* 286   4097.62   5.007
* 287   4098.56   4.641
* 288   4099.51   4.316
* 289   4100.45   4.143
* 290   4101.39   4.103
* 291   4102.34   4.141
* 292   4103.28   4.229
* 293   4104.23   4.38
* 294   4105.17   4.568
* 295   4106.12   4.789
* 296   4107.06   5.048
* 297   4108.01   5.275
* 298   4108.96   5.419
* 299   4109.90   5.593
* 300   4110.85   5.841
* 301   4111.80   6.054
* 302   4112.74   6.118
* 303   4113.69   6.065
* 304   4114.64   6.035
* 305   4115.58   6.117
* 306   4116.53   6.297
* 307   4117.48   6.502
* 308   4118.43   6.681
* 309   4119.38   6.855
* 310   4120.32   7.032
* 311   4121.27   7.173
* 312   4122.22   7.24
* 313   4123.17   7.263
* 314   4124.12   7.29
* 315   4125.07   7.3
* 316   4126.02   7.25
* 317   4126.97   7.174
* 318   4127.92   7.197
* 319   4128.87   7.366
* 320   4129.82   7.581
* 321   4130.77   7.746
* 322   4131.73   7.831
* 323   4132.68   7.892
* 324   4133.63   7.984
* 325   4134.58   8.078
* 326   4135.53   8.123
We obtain 1.14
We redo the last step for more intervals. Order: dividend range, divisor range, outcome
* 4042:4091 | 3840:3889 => 1.18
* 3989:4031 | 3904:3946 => 1.10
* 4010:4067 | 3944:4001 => 1.41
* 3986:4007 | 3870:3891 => 1.23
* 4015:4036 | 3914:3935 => 1.13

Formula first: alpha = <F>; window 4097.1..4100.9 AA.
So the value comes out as 4.53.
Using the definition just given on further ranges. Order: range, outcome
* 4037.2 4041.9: 9.61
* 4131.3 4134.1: 7.91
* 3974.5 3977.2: 5.77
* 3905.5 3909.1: 8.19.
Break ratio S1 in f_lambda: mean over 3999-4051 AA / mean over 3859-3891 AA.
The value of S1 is 1.2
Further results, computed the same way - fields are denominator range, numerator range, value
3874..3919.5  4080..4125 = 0.77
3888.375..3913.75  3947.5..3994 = 0.85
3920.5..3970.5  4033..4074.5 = 1.21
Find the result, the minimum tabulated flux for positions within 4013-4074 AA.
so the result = 8.068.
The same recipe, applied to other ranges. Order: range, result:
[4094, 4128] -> 4.103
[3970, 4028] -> 5.343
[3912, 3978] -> 5.237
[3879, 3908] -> 6.044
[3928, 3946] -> 7.755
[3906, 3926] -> 8.148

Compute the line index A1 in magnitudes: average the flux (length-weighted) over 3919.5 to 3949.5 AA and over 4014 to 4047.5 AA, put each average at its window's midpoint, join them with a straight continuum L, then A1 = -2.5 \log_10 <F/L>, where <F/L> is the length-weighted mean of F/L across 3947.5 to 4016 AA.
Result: 0.22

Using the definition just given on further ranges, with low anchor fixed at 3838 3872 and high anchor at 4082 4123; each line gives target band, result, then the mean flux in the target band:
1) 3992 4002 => -0.23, 8.37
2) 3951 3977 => 0.15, 6.14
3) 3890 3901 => 0.06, 7.29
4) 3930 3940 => -0.15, 8.44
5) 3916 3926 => -0.19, 8.88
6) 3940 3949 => -0.12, 8.11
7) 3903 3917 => -0.13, 8.56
